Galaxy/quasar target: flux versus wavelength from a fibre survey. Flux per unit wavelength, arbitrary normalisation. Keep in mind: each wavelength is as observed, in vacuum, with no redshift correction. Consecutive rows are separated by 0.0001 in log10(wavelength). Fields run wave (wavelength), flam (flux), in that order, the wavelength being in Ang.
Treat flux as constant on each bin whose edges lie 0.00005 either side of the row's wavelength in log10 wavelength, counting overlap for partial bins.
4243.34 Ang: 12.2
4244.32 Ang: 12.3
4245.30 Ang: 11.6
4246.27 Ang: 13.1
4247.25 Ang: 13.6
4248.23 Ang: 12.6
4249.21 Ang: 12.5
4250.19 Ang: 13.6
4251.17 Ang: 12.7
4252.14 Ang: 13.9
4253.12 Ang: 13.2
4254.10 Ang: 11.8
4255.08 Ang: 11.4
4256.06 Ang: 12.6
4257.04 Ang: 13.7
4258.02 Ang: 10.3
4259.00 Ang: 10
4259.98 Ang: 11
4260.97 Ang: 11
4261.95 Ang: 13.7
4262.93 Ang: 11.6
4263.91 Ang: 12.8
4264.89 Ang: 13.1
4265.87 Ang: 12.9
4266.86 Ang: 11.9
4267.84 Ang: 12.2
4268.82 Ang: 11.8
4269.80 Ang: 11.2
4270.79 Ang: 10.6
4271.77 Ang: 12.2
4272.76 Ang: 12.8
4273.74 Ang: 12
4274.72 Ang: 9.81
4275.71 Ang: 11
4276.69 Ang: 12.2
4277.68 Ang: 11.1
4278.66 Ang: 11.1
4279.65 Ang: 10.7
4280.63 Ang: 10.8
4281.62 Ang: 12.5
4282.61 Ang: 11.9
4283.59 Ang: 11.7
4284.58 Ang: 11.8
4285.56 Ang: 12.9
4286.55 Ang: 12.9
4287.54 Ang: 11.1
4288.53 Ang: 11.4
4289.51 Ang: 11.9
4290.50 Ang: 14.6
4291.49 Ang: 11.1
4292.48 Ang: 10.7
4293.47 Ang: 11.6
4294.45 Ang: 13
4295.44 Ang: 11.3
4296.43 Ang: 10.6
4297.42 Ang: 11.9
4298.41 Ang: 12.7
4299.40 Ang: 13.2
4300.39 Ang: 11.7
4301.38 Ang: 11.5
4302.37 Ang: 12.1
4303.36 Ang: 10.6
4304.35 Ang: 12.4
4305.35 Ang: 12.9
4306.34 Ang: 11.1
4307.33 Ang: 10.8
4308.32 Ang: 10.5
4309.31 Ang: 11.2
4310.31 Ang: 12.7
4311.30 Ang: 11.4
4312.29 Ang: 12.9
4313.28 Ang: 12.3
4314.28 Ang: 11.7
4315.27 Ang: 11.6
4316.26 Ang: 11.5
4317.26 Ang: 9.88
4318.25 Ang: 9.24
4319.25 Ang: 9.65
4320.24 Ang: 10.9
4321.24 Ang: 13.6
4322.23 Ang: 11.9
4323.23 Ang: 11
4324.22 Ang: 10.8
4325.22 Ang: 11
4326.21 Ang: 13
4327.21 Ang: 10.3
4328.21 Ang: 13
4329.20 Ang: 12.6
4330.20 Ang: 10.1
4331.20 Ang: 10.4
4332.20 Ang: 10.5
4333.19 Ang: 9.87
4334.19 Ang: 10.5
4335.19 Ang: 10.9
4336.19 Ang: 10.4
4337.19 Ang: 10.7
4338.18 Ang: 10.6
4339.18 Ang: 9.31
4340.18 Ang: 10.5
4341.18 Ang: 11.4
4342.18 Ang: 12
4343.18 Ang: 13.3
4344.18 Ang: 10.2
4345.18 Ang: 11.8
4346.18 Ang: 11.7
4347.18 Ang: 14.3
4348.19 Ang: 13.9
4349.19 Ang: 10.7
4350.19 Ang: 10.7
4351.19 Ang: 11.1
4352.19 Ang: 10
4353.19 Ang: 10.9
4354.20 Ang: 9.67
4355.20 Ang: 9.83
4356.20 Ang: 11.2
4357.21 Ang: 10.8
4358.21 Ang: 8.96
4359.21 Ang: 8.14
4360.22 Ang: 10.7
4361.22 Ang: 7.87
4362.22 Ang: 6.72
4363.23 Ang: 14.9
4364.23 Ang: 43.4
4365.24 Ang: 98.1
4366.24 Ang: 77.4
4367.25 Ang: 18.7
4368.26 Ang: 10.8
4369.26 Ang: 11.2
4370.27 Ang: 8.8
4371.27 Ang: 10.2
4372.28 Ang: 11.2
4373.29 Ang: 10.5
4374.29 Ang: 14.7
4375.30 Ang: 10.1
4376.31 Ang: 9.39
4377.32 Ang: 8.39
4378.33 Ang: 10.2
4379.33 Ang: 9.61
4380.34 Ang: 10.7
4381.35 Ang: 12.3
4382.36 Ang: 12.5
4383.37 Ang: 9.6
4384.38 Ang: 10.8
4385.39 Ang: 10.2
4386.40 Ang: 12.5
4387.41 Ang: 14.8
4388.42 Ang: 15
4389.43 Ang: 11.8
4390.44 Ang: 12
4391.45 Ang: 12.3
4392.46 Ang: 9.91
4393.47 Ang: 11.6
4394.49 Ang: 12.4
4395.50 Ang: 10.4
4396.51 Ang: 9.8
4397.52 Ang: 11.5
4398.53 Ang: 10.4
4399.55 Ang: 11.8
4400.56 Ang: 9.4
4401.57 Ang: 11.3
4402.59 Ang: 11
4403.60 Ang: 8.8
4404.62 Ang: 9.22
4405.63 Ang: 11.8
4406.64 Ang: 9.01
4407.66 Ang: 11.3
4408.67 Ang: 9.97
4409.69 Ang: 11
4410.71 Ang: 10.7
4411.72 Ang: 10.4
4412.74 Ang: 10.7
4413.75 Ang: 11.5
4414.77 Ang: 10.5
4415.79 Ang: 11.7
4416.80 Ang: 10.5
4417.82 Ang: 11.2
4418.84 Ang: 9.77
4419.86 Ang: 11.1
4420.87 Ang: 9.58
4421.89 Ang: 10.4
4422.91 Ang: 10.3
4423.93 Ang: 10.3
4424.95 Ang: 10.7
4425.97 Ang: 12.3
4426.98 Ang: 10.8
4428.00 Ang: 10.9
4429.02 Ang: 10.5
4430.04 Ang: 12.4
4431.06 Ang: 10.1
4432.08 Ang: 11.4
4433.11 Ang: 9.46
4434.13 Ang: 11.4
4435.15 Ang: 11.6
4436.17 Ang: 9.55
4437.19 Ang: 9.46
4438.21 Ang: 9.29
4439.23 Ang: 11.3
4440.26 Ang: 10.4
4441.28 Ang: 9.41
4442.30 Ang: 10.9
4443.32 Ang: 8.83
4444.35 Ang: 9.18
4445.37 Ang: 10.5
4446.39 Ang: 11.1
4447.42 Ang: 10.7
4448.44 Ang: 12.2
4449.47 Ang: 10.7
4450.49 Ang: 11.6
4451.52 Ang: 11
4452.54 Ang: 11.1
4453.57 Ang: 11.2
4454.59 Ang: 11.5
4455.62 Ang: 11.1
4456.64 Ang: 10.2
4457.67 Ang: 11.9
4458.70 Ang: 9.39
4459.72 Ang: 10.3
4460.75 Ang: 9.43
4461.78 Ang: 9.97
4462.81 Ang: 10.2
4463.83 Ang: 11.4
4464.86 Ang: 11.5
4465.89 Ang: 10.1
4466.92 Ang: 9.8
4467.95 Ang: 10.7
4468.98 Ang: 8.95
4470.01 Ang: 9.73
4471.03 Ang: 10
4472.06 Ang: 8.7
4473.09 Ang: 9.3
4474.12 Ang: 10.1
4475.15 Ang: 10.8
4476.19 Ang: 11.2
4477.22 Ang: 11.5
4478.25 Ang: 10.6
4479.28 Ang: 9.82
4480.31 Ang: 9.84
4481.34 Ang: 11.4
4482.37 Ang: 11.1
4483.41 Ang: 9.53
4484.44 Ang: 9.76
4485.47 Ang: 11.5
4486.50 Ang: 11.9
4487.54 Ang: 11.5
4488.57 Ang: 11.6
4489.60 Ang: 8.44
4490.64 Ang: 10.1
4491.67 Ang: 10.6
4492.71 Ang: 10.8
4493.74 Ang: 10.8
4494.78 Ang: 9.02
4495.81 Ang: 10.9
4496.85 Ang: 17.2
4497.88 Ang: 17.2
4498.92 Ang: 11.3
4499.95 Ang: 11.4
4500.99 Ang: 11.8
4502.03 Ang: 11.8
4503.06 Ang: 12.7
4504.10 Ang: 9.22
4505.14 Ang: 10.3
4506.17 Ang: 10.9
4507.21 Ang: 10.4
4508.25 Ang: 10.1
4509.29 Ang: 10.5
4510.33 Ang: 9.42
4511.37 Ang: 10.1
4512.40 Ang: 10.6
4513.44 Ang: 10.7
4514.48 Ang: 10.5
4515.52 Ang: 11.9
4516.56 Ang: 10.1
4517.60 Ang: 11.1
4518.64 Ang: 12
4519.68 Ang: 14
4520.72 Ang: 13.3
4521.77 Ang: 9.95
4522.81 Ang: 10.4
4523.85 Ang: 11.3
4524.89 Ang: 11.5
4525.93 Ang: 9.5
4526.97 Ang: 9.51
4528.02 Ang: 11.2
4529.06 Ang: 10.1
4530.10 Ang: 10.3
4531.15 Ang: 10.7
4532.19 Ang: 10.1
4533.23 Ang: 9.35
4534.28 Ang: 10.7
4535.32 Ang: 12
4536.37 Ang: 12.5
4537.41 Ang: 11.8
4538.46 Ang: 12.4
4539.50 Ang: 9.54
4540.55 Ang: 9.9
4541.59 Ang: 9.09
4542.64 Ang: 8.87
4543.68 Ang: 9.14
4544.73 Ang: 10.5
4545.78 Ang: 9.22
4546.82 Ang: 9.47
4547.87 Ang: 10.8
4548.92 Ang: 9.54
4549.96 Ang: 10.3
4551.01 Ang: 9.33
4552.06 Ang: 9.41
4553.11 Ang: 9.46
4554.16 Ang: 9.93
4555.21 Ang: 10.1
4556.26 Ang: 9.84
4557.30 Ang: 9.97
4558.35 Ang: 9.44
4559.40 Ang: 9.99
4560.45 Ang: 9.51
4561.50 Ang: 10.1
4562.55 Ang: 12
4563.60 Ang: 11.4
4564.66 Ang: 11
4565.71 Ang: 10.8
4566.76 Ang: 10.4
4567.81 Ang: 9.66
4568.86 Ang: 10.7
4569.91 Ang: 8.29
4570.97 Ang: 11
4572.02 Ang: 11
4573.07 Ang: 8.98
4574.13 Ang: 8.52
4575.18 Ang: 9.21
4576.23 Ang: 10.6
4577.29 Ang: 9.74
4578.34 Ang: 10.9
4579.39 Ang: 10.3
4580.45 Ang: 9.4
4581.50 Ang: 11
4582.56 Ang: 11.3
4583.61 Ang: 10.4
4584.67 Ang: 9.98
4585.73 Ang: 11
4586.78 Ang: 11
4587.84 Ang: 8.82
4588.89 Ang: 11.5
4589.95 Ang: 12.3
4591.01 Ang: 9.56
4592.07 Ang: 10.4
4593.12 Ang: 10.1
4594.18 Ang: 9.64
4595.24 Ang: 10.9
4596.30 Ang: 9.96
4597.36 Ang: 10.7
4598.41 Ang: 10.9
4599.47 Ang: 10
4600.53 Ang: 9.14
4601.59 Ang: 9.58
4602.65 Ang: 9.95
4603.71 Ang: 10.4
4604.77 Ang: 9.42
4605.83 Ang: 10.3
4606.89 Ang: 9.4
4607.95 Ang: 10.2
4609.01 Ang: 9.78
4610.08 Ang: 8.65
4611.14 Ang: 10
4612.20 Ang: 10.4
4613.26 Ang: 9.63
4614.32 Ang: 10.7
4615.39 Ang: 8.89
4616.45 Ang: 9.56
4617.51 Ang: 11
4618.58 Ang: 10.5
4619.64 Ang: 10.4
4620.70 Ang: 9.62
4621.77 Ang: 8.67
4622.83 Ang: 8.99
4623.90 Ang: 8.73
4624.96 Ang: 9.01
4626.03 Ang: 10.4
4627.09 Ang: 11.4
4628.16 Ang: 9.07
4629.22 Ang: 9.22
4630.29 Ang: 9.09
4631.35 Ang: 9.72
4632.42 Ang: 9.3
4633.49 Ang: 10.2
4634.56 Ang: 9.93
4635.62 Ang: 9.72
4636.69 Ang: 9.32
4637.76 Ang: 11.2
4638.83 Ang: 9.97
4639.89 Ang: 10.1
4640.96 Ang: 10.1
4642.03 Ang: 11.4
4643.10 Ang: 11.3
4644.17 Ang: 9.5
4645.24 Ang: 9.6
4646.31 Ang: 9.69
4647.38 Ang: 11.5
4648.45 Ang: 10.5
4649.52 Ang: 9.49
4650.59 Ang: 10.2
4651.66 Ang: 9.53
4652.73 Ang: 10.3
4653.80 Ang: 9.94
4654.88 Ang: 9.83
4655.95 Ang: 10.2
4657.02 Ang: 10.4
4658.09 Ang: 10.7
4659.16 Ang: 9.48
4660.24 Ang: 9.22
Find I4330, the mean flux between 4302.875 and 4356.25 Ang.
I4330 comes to 11.2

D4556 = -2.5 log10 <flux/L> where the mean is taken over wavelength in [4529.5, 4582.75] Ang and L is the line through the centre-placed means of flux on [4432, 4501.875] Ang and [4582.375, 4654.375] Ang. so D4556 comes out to 0.01 mag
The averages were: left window 10.7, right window 10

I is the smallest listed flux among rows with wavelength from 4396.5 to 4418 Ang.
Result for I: 8.8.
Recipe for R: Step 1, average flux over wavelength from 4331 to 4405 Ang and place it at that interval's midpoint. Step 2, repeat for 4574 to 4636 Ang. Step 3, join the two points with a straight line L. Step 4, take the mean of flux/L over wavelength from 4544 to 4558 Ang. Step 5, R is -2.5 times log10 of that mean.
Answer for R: 0.10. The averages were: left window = 13.5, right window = 10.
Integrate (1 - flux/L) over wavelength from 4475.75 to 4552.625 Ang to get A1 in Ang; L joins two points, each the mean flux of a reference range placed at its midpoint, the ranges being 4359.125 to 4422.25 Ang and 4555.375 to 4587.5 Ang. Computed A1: 4.07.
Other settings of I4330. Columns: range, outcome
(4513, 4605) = 10.4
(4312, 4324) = 11.3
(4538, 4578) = 9.98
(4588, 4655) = 10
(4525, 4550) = 10.3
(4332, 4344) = 10.8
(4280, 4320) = 11.7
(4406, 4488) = 10.6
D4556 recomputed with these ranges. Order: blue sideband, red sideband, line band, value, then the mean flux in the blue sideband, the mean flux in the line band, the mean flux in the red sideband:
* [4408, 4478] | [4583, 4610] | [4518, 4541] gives -0.067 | 10.6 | 11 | 10.2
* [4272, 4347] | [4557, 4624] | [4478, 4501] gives -0.062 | 11.5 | 11.2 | 10.1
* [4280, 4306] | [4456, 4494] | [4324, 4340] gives 0.072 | 11.9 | 10.9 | 10.4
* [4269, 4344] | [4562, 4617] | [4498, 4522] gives -0.062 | 11.5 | 11.2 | 10.2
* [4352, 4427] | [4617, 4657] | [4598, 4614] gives 0.058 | 13.3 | 9.85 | 9.97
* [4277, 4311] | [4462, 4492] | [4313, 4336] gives 0.040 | 11.8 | 11.1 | 10.4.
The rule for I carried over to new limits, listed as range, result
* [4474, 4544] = 8.44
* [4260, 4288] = 9.81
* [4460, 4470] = 8.95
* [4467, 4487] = 8.7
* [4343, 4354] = 10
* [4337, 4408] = 6.72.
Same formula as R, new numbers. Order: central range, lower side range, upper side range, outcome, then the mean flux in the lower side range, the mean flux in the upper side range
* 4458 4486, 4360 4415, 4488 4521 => 0.18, 14.4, 11.3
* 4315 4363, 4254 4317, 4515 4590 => 0.07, 11.8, 10.4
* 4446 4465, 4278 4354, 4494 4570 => 0.01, 11.5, 10.7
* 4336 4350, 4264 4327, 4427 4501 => -0.01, 11.7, 10.7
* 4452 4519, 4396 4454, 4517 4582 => -0.03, 10.6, 10.4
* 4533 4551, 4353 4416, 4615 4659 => 0.11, 13.9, 9.96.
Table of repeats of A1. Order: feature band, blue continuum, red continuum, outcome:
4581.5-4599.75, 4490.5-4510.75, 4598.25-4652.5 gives -0.37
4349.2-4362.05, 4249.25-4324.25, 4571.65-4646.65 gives 1.67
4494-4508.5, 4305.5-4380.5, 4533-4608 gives -0.69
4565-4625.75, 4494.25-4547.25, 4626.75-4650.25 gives 1.98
